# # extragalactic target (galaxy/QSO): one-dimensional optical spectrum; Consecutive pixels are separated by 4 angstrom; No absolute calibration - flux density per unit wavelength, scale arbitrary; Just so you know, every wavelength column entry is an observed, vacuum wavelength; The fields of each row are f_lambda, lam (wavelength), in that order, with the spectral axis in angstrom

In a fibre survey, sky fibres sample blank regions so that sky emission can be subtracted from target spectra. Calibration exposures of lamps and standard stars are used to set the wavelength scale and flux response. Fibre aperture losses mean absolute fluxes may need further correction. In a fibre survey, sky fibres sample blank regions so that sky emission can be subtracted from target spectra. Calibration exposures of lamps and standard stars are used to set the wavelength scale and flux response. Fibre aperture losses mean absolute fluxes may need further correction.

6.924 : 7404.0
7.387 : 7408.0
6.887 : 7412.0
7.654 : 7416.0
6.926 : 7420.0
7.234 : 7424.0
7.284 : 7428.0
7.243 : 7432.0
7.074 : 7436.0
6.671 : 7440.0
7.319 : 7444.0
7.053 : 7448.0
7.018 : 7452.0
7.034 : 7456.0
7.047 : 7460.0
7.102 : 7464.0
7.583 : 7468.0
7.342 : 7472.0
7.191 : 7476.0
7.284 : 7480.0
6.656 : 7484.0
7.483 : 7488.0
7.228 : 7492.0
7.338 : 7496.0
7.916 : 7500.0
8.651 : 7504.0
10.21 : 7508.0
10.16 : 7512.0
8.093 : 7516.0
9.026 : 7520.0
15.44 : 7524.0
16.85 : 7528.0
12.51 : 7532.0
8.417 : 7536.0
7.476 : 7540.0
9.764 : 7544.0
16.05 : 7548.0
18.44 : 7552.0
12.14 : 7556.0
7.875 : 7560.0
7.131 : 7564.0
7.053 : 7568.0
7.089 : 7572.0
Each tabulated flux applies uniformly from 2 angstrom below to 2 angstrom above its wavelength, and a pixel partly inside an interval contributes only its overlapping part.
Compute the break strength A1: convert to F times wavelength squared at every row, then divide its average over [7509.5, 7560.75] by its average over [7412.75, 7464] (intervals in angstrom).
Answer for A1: 1.7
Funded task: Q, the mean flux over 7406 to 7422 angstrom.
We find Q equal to 7.21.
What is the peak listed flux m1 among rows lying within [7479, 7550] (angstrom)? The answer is 16.85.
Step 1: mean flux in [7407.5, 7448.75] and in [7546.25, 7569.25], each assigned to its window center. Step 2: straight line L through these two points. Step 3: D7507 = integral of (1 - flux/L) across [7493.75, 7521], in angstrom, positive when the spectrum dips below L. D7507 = 3.0 angstrom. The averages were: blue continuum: 7.15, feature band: 8.75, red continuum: 11.5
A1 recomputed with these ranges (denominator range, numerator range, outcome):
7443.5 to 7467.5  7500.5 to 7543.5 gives 1.51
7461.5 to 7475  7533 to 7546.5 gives 1.27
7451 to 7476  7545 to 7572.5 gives 1.57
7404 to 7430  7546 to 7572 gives 1.60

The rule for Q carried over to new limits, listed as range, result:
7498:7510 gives 8.93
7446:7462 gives 7.04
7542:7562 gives 12.9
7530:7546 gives 9.54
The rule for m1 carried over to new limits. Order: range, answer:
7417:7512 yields 10.21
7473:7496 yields 7.483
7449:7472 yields 7.583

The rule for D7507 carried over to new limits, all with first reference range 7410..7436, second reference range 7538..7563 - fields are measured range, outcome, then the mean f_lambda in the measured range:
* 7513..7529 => -1.8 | 11.9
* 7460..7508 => 9.5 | 7.53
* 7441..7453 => 1.4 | 7.1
